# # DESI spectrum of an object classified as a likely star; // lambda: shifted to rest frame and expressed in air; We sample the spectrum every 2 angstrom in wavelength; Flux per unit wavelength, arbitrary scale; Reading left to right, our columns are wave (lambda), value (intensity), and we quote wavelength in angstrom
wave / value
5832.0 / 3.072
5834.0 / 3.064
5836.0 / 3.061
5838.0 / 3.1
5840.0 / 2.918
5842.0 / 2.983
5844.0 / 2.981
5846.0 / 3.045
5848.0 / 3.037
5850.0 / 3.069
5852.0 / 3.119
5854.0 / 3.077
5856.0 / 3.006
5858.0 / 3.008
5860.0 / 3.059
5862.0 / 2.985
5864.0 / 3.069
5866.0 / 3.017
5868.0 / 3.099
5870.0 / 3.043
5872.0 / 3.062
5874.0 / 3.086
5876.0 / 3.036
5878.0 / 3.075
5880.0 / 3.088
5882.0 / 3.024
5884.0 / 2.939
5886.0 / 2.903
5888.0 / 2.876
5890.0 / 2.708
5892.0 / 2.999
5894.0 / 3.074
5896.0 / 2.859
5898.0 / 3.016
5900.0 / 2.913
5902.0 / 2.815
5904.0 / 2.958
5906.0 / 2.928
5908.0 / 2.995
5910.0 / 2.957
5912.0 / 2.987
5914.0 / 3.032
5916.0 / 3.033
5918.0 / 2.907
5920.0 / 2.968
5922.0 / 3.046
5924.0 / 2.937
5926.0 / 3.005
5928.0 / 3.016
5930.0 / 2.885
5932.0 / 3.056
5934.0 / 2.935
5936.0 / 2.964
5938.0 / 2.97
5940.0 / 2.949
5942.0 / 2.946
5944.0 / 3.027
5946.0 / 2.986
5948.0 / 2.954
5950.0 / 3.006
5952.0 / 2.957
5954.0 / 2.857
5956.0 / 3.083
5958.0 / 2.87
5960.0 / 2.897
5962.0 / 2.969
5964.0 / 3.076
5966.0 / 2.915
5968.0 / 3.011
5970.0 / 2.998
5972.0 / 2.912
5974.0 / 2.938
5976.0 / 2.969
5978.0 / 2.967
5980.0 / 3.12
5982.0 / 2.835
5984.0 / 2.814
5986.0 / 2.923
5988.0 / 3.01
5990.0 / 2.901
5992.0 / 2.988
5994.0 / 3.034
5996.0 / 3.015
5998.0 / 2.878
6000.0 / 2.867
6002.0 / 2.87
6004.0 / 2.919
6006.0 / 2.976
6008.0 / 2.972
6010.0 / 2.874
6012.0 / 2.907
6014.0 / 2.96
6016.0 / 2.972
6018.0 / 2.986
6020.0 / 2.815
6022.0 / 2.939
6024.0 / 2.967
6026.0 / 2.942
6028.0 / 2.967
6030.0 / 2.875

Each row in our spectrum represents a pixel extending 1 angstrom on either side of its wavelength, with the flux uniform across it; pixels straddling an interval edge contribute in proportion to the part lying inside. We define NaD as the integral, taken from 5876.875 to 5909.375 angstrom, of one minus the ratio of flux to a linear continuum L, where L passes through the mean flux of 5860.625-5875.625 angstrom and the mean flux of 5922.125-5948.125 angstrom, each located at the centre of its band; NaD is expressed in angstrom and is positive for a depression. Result 0.80 angstrom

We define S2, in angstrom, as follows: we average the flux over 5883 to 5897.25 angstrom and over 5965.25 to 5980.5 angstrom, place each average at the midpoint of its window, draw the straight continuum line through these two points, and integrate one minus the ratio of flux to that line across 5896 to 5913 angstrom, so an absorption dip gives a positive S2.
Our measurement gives -0.1 angstrom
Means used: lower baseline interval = 2.91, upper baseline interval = 2.98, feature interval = 2.94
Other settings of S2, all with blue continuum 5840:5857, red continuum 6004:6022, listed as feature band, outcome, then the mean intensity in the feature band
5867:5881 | -0.25 angstrom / 3.07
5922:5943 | 0.08 angstrom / 2.97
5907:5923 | 0.01 angstrom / 2.99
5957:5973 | 0.03 angstrom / 2.96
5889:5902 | 0.37 angstrom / 2.92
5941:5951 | -0.04 angstrom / 2.98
